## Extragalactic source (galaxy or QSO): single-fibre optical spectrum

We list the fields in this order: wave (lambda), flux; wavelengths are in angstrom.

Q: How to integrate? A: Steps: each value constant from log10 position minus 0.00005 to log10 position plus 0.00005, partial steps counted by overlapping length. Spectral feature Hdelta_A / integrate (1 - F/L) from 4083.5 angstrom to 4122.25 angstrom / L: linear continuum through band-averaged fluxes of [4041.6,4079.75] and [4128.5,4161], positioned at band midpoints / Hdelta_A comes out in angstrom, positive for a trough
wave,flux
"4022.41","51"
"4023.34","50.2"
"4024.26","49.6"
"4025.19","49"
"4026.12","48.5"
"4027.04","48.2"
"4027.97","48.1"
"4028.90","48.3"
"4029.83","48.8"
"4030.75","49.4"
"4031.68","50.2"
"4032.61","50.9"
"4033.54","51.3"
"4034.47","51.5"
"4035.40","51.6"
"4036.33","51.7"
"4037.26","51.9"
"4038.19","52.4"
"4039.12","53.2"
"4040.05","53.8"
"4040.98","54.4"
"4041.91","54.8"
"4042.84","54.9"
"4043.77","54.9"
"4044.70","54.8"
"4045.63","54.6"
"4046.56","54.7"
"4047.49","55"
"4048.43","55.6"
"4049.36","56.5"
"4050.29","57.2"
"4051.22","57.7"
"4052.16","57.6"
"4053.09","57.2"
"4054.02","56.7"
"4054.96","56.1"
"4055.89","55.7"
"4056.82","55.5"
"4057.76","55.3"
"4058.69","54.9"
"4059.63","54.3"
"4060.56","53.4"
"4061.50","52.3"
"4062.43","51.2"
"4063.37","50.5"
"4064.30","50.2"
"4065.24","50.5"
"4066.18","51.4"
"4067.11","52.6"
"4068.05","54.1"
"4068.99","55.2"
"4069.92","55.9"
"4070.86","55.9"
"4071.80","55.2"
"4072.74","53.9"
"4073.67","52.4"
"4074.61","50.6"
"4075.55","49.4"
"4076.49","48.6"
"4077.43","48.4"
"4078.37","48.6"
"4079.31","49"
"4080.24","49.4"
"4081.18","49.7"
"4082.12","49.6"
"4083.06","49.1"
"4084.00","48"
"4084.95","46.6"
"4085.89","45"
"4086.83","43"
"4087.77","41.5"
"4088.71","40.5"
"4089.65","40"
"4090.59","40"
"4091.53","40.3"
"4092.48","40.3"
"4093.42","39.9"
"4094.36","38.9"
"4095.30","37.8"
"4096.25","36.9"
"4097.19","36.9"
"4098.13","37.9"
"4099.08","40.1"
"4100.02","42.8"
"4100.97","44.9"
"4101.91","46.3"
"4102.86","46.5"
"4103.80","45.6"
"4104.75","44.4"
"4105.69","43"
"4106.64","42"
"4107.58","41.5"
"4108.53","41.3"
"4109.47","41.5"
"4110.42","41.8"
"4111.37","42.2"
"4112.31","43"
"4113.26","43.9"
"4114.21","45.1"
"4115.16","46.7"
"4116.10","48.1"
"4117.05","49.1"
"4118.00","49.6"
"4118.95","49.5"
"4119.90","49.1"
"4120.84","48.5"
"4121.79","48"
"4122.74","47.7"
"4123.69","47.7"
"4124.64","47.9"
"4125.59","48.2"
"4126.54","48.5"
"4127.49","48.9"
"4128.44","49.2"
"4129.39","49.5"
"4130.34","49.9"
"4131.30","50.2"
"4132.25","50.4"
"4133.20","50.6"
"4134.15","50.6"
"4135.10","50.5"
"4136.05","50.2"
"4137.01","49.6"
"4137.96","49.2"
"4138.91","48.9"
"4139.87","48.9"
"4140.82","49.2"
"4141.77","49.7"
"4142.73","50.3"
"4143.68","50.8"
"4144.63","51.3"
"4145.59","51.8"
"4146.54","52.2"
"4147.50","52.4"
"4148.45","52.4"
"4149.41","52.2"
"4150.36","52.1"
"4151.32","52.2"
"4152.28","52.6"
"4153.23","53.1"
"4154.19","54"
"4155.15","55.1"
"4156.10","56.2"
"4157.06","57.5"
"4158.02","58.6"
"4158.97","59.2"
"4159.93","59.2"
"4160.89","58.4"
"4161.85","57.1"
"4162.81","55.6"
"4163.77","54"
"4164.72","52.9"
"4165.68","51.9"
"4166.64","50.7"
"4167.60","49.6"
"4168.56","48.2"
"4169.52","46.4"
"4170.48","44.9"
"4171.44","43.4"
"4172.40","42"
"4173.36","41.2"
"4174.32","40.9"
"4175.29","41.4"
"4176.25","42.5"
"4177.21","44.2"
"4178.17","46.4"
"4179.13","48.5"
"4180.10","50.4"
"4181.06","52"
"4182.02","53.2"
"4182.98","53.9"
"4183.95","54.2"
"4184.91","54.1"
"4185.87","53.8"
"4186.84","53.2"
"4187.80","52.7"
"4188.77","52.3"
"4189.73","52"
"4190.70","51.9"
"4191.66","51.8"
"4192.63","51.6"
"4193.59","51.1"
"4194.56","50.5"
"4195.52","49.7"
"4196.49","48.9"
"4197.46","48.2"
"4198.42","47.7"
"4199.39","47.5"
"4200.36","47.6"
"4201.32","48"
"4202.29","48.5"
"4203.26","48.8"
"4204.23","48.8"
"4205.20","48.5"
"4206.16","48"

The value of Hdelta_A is 7.0 angstrom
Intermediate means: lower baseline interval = 53.7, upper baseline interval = 52.2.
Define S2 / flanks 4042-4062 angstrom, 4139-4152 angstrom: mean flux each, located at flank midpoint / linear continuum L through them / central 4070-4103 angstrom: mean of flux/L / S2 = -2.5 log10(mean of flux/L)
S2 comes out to 0.19 mag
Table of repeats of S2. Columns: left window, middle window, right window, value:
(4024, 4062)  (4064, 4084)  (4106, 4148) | 0.00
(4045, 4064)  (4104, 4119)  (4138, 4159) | 0.20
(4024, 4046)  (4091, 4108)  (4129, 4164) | 0.25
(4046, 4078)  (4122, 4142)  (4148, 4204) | 0.06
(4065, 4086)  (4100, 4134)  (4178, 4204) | 0.10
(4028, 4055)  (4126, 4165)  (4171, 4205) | -0.04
